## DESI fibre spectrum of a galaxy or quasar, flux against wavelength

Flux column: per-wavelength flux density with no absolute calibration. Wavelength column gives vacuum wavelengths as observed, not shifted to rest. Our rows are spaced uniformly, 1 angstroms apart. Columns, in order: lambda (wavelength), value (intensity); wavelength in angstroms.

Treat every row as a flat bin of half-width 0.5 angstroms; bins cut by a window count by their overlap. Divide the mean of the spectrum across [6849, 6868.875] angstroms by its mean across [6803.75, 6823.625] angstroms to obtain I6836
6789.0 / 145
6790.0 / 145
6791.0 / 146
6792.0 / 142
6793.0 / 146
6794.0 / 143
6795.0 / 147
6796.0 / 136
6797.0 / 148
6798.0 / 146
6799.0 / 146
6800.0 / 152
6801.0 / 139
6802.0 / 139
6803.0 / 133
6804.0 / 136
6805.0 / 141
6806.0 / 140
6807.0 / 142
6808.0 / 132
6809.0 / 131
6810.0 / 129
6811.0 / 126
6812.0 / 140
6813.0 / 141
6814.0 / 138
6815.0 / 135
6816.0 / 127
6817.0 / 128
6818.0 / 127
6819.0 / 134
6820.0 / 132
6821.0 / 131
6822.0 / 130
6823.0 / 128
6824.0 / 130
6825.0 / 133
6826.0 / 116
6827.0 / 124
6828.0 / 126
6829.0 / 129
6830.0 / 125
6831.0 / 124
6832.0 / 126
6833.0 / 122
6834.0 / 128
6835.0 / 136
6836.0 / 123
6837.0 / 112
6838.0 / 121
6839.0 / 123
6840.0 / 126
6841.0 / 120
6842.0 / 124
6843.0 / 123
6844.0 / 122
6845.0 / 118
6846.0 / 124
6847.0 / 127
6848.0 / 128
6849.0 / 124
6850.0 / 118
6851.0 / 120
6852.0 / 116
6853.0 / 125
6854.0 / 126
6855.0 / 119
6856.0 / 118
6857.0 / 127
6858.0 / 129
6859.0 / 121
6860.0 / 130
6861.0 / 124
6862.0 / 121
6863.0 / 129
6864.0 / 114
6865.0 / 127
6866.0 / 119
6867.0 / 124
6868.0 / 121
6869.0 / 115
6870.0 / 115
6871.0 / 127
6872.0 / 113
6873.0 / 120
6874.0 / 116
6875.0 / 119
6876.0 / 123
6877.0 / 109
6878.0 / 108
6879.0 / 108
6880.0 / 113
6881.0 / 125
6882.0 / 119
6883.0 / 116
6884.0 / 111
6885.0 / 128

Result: 0.9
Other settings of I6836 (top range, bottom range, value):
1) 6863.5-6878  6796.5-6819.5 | 0.86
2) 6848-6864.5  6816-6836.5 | 0.96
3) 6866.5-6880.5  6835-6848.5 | 0.95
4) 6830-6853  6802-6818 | 0.91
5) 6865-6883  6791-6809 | 0.83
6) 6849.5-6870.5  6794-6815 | 0.88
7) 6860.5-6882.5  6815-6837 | 0.93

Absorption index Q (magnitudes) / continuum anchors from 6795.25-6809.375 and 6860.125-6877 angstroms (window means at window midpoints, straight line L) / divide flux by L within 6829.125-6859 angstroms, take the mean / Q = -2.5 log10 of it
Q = 0.04 mag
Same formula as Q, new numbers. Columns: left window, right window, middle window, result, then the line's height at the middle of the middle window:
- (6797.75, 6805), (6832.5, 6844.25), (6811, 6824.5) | 0.01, 133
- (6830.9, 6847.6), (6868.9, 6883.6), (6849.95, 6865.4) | -0.03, 120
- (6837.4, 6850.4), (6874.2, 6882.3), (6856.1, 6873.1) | -0.03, 118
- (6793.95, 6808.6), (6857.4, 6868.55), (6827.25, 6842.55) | 0.06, 132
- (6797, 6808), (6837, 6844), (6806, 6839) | 0.02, 131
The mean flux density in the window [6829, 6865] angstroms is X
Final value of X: 123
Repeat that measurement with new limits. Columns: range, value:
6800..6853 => 128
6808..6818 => 132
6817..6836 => 128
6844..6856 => 122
